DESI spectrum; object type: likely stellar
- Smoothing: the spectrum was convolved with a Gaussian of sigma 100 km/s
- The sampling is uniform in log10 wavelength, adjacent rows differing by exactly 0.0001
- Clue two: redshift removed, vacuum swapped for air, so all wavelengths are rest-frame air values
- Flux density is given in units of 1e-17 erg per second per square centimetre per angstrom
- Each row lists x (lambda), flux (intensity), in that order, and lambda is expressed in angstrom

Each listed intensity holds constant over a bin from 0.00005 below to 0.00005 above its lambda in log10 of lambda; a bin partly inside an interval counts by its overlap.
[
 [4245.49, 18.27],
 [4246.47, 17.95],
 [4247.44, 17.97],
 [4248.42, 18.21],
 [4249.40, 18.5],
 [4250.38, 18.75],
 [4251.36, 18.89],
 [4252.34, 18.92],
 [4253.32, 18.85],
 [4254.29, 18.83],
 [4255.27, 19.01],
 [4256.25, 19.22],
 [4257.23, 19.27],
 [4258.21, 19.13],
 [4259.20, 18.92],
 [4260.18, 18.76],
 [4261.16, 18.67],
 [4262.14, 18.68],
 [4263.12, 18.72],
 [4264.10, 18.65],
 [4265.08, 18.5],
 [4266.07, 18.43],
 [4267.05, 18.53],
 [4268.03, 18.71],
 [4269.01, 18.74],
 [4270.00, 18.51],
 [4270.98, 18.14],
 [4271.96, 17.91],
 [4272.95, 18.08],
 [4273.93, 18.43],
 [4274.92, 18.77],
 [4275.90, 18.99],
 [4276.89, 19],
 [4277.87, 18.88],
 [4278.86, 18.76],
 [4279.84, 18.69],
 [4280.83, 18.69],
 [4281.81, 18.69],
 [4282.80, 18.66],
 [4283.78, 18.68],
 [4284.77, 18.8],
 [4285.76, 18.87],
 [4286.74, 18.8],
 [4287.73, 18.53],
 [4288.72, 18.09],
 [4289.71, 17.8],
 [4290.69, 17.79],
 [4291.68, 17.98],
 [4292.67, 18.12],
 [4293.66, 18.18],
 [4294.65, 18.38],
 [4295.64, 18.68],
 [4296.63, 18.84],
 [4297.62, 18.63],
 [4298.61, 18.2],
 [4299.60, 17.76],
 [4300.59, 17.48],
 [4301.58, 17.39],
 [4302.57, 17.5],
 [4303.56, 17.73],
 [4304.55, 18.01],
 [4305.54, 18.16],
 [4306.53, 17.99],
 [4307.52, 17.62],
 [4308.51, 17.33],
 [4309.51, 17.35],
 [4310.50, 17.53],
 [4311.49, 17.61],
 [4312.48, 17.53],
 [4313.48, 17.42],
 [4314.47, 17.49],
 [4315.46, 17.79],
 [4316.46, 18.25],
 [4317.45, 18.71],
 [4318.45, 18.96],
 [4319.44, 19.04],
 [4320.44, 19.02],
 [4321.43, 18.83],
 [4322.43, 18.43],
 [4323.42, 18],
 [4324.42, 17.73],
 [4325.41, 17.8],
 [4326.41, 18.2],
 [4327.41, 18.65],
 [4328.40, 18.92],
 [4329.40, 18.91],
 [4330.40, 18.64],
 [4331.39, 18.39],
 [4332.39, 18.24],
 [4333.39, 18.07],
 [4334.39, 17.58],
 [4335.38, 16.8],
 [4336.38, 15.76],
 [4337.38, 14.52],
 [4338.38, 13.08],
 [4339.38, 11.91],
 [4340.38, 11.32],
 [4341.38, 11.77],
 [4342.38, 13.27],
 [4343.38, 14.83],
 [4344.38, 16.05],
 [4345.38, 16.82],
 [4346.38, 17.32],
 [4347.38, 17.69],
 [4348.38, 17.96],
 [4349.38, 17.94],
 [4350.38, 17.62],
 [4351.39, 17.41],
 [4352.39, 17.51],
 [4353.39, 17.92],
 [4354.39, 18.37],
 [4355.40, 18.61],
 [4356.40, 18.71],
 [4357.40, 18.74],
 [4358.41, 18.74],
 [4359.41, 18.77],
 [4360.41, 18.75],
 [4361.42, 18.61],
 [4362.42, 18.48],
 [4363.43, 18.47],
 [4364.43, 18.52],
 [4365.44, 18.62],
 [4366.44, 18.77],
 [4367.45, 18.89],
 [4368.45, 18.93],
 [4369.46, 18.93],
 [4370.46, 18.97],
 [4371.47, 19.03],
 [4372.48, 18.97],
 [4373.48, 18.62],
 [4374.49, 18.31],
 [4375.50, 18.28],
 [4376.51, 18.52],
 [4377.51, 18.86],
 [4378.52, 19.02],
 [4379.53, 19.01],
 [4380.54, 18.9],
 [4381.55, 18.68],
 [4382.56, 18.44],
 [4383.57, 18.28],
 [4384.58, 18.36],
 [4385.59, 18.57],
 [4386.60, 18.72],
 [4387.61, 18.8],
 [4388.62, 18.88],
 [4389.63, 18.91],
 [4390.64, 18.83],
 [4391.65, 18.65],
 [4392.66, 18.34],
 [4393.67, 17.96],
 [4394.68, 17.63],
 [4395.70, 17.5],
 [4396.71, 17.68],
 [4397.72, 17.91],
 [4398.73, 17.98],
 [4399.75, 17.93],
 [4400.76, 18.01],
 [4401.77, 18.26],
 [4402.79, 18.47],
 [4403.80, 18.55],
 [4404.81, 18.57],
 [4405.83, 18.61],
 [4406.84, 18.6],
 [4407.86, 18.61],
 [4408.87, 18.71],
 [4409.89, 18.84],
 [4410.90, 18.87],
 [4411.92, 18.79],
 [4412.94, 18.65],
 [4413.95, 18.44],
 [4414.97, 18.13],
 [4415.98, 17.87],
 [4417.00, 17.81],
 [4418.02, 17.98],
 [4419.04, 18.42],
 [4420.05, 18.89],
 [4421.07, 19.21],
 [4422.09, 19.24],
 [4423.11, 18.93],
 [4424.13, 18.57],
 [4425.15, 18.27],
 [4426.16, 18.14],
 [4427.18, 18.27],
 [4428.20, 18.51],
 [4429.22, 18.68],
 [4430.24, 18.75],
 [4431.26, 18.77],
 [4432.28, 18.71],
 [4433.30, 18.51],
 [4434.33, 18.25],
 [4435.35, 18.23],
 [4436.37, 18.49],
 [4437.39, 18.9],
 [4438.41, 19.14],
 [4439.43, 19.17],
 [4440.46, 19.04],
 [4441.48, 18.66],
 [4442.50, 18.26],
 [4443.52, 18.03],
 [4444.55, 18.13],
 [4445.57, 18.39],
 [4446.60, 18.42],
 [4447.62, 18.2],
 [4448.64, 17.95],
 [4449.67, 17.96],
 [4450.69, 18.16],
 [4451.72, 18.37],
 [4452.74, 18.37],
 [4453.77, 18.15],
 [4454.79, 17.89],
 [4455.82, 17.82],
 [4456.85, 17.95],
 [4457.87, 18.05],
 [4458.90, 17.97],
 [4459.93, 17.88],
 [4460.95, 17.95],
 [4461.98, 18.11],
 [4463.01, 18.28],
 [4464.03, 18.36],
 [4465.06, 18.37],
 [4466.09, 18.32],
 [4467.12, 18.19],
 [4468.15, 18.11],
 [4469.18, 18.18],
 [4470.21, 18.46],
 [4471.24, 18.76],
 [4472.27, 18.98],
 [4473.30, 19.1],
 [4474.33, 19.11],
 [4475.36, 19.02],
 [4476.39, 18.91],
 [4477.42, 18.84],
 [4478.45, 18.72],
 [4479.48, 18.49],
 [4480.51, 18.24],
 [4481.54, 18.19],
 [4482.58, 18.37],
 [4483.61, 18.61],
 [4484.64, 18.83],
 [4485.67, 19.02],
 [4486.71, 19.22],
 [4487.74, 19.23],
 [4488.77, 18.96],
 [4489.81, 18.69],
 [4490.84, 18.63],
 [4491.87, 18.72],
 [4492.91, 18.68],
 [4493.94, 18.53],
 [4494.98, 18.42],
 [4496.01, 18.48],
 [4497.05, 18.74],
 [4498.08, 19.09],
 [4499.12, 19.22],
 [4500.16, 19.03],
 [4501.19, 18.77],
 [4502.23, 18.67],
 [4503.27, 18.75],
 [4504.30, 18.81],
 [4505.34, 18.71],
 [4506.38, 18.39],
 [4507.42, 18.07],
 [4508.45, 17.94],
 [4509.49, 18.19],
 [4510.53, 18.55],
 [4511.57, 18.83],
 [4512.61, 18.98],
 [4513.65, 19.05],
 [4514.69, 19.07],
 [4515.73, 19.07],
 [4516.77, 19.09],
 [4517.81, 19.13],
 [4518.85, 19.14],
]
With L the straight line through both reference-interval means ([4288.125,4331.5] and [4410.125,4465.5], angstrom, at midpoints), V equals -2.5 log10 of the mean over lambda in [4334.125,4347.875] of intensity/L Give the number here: 0.22 mag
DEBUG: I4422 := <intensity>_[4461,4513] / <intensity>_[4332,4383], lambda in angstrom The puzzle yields 1.06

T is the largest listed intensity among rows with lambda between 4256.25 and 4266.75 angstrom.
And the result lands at 19.27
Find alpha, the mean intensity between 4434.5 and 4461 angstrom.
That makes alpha 18.3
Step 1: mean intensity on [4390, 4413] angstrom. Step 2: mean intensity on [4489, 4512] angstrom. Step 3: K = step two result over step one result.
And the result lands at 1.0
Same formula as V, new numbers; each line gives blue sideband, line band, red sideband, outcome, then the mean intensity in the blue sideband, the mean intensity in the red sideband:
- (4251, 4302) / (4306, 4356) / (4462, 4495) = 0.08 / 18.6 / 18.6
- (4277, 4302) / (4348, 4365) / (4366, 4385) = 0.02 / 18.4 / 18.7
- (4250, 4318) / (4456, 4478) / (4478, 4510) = 0.01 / 18.4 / 18.7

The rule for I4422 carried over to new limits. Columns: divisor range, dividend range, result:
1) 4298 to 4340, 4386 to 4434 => 1.05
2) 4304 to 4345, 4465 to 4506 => 1.09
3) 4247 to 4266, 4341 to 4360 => 0.92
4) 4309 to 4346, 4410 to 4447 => 1.09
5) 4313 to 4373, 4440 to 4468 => 1.03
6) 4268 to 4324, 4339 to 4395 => 0.98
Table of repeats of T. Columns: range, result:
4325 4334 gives 18.92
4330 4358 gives 18.74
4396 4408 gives 18.61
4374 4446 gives 19.24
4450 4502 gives 19.23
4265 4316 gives 19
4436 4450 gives 19.17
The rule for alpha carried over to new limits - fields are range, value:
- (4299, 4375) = 17.6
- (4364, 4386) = 18.7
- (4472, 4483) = 18.7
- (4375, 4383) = 18.7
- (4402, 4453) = 18.5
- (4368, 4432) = 18.5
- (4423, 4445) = 18.6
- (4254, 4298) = 18.6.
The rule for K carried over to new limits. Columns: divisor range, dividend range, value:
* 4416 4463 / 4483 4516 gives 1.02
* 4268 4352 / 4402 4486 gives 1.04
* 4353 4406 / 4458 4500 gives 1.00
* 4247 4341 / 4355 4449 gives 1.03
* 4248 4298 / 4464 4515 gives 1.00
